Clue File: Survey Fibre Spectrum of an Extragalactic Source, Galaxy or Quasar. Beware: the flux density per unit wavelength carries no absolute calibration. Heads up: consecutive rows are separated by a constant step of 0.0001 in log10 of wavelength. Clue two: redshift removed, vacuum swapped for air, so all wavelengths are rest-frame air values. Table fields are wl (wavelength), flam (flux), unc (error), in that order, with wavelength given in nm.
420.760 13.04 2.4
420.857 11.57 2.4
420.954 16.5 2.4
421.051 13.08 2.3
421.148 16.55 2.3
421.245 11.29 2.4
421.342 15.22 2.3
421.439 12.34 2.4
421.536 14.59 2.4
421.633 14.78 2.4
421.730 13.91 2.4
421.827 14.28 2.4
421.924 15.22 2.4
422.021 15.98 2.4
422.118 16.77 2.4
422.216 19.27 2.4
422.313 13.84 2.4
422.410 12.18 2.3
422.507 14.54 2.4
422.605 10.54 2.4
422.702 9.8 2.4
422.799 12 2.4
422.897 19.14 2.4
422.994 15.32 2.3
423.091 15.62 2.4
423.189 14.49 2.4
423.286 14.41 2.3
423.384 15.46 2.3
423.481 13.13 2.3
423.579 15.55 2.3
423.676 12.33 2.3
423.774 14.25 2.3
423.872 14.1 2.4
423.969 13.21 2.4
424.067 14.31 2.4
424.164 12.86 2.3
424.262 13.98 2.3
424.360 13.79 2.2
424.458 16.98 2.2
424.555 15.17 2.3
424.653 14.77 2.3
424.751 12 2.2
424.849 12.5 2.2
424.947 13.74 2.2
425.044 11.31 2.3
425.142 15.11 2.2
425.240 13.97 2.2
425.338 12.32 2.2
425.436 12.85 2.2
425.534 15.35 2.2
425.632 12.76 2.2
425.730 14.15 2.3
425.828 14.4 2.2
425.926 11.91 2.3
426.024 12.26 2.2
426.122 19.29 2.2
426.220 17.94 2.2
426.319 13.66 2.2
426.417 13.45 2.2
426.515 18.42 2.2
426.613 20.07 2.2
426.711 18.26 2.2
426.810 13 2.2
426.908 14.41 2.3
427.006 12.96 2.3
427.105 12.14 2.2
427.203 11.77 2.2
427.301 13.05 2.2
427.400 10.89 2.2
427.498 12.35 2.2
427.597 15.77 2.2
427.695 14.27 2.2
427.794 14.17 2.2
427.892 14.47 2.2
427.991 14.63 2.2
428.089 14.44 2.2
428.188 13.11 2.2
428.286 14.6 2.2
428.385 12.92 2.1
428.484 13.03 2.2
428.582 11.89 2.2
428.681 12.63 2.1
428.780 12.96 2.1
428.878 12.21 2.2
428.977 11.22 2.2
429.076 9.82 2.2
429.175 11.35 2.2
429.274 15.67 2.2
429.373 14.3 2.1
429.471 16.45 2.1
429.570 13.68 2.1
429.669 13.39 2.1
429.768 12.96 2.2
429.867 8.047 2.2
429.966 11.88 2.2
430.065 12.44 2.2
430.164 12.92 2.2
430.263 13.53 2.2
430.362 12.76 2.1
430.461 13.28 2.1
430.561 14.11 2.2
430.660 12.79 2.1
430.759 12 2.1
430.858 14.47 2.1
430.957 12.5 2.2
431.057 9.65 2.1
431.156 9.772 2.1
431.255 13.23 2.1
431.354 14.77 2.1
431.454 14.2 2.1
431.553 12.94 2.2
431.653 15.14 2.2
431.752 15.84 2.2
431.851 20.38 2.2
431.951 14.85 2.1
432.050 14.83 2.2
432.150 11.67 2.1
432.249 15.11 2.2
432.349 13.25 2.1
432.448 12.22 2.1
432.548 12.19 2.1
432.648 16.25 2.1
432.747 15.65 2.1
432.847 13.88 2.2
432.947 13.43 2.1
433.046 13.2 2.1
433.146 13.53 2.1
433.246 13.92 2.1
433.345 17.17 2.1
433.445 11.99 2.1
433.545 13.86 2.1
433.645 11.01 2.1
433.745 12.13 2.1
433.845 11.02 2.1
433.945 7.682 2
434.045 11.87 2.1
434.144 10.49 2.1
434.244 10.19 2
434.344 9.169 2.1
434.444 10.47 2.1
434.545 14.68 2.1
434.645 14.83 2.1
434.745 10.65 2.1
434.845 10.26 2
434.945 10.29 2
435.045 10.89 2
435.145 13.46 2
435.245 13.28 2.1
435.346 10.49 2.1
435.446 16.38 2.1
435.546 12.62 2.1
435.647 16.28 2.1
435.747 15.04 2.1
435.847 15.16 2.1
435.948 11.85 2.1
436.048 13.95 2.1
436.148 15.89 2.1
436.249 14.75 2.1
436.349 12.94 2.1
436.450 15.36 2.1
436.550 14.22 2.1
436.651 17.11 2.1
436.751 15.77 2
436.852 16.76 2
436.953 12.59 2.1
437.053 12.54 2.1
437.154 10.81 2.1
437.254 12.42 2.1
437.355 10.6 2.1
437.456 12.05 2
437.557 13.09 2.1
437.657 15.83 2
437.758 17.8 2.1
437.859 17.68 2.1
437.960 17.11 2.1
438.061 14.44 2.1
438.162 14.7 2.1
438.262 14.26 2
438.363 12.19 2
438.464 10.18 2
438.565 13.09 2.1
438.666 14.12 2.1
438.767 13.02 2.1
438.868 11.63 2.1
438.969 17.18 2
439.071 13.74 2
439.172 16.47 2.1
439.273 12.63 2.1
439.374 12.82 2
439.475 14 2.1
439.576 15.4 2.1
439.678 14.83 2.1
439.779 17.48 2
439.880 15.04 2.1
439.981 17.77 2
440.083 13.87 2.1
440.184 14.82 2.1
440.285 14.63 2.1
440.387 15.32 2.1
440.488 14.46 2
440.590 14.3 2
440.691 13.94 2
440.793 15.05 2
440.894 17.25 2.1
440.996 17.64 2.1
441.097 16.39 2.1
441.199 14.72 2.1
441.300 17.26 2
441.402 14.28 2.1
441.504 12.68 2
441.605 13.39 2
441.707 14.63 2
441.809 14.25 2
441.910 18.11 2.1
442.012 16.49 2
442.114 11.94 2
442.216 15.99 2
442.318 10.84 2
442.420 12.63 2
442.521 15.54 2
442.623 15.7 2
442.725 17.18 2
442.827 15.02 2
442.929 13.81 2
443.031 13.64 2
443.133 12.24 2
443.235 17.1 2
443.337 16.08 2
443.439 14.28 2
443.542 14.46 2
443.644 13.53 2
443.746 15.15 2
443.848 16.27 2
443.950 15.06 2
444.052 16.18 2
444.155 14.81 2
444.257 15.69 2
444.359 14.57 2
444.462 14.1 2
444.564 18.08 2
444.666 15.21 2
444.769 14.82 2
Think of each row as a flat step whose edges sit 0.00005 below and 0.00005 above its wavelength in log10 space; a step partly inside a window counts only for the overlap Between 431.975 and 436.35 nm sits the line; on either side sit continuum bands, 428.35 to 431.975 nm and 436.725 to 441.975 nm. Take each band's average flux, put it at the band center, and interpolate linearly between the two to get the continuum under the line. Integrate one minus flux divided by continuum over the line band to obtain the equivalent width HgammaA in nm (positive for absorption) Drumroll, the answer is 0.25 nm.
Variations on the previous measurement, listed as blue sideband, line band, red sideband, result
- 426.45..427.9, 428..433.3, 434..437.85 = 0.22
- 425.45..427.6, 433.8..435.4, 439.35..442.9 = 0.38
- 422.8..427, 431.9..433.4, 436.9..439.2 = 0.00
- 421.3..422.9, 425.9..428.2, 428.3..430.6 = -0.21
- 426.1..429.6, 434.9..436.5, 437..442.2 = 0.08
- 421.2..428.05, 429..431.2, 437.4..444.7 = 0.27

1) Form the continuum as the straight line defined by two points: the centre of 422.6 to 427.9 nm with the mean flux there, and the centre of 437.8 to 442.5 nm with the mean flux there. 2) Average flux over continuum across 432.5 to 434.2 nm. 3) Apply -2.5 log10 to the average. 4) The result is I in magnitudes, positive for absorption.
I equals 0.12 mag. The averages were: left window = 14.1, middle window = 12.9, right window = 14.7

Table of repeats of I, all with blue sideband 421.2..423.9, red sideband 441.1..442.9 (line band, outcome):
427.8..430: 0.11 mag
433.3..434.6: 0.24 mag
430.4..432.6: 0.07 mag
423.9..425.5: 0.05 mag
